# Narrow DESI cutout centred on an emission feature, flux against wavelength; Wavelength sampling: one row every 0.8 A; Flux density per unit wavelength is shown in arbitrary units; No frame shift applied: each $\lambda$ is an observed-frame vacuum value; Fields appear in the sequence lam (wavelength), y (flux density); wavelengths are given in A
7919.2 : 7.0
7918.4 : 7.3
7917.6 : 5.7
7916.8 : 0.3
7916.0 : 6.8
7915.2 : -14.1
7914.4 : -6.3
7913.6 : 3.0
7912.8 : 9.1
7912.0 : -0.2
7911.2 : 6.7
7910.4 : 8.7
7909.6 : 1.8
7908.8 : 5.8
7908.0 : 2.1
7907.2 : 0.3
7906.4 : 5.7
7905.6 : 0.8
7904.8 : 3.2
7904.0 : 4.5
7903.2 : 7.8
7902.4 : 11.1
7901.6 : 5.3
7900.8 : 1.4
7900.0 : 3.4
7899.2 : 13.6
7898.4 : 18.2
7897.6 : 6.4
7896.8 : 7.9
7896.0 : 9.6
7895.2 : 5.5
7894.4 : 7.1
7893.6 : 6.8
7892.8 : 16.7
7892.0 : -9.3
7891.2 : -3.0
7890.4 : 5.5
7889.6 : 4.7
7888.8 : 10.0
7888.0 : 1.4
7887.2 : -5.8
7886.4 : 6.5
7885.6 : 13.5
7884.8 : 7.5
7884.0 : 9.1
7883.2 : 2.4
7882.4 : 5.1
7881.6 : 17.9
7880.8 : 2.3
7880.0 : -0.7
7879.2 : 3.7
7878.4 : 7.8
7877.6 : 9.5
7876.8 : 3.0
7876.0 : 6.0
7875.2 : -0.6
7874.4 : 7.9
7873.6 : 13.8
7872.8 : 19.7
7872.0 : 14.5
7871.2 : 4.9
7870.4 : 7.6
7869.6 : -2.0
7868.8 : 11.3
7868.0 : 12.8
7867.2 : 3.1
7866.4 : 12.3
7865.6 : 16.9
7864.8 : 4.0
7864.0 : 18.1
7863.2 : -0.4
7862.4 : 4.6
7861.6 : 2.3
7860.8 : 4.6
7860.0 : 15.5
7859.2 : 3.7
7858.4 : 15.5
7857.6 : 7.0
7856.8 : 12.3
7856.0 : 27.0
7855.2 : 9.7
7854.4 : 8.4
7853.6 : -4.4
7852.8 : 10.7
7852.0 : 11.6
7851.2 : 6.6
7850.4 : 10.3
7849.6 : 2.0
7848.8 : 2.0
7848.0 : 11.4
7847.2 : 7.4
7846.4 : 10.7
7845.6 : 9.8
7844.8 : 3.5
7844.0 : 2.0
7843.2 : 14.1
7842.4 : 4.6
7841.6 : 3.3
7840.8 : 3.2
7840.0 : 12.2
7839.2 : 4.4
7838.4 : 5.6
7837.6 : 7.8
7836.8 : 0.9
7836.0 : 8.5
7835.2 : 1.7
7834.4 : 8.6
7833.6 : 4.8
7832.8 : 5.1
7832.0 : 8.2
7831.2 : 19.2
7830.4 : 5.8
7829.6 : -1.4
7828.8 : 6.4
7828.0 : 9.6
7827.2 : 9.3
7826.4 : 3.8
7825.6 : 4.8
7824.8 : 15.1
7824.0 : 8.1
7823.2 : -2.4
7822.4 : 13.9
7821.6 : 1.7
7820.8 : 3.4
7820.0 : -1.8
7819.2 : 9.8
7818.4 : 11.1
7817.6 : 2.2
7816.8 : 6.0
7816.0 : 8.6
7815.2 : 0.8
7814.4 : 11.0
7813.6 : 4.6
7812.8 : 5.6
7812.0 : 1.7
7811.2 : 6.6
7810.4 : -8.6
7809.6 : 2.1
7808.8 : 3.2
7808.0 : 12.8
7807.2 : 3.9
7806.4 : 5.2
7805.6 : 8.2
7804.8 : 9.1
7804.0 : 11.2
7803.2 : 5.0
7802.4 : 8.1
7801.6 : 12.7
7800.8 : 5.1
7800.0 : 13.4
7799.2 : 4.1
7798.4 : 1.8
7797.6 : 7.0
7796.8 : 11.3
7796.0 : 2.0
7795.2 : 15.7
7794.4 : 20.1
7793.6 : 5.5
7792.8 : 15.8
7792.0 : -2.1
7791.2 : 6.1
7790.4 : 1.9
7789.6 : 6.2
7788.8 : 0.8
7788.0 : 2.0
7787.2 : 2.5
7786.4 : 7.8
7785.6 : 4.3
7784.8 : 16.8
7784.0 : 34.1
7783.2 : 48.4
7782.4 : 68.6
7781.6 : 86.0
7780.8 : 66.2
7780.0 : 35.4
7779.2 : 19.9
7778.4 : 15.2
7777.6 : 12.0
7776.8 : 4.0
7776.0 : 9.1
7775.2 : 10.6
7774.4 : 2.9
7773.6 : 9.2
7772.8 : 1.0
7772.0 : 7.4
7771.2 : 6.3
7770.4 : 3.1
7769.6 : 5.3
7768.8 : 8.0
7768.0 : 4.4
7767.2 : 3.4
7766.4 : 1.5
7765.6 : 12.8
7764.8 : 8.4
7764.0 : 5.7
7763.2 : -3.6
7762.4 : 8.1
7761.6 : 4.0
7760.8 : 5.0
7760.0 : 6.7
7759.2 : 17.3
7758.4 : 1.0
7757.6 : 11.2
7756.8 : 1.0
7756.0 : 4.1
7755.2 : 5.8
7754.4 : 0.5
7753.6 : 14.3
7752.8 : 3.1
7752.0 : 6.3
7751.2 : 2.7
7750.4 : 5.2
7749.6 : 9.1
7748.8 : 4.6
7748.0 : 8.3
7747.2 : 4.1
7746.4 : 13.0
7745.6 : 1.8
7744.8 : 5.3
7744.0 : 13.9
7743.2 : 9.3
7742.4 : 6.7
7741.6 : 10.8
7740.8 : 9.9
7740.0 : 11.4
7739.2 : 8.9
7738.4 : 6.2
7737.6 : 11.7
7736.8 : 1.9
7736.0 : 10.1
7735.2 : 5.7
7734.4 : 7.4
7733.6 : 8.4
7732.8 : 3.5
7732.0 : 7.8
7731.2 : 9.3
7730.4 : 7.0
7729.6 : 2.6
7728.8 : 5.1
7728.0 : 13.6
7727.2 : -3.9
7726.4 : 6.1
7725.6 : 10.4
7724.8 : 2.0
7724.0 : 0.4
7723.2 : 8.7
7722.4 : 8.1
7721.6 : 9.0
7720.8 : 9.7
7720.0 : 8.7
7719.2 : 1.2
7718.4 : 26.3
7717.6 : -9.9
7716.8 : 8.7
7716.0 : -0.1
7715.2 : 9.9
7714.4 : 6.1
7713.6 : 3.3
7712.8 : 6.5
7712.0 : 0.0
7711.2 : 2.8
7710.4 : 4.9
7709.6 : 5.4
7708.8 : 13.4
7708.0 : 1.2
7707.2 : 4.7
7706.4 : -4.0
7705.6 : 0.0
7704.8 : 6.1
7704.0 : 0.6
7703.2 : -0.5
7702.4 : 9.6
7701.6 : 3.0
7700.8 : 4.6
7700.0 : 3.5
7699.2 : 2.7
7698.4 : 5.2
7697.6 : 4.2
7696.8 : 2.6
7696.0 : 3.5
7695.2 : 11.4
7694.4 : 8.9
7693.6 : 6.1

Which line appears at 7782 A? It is Hgamma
